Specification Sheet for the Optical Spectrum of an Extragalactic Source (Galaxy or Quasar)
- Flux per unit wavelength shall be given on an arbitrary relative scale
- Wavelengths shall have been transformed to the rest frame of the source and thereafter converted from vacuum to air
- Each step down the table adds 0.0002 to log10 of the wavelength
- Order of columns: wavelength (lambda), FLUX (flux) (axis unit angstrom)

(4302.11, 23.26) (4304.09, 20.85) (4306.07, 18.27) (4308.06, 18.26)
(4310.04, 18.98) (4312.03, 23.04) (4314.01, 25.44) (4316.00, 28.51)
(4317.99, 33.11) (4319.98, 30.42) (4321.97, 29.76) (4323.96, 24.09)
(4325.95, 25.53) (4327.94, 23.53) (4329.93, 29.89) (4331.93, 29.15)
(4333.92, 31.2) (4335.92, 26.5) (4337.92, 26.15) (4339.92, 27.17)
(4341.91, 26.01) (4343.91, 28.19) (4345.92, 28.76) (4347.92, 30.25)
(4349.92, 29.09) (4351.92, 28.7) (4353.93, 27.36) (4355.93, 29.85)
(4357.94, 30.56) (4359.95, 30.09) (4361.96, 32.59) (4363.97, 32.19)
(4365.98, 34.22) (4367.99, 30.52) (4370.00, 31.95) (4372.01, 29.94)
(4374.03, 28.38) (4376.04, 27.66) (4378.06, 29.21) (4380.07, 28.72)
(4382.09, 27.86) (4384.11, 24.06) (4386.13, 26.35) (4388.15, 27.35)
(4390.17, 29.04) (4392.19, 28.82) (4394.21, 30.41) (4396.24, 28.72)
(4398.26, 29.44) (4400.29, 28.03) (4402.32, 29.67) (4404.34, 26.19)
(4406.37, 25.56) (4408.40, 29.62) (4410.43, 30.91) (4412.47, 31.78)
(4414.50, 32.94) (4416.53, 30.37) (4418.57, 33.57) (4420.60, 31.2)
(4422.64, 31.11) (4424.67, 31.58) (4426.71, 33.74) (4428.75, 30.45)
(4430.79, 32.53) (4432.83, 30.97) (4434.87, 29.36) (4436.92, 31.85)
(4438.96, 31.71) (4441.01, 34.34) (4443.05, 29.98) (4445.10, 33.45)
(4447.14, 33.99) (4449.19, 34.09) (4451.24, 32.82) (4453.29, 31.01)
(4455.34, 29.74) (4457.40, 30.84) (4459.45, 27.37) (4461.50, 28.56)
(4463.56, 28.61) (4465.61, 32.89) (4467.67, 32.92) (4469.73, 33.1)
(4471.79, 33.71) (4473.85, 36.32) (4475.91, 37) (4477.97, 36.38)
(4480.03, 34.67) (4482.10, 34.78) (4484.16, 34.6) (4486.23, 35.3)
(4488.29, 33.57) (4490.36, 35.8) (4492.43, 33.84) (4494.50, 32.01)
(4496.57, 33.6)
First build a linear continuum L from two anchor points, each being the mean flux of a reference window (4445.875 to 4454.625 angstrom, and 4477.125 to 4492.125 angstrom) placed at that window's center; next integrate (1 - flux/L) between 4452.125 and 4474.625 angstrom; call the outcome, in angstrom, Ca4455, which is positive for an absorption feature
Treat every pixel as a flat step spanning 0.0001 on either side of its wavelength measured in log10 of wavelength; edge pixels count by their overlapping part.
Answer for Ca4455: 1.58 angstrom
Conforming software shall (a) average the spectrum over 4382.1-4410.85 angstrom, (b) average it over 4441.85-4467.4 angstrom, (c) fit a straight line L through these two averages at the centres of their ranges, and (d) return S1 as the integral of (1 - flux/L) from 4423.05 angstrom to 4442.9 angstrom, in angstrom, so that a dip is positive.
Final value -1.1 angstrom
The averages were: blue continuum 28.1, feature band 31.7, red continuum 31.2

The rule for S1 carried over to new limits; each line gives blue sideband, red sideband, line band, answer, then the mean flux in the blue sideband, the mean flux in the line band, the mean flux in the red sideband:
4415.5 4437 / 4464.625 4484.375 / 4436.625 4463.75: 1.4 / 31.5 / 31.4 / 34.6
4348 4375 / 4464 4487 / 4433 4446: 0.6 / 30.4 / 31.7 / 34.5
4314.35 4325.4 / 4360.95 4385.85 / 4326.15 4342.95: 1.0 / 28.8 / 27.4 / 29.7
